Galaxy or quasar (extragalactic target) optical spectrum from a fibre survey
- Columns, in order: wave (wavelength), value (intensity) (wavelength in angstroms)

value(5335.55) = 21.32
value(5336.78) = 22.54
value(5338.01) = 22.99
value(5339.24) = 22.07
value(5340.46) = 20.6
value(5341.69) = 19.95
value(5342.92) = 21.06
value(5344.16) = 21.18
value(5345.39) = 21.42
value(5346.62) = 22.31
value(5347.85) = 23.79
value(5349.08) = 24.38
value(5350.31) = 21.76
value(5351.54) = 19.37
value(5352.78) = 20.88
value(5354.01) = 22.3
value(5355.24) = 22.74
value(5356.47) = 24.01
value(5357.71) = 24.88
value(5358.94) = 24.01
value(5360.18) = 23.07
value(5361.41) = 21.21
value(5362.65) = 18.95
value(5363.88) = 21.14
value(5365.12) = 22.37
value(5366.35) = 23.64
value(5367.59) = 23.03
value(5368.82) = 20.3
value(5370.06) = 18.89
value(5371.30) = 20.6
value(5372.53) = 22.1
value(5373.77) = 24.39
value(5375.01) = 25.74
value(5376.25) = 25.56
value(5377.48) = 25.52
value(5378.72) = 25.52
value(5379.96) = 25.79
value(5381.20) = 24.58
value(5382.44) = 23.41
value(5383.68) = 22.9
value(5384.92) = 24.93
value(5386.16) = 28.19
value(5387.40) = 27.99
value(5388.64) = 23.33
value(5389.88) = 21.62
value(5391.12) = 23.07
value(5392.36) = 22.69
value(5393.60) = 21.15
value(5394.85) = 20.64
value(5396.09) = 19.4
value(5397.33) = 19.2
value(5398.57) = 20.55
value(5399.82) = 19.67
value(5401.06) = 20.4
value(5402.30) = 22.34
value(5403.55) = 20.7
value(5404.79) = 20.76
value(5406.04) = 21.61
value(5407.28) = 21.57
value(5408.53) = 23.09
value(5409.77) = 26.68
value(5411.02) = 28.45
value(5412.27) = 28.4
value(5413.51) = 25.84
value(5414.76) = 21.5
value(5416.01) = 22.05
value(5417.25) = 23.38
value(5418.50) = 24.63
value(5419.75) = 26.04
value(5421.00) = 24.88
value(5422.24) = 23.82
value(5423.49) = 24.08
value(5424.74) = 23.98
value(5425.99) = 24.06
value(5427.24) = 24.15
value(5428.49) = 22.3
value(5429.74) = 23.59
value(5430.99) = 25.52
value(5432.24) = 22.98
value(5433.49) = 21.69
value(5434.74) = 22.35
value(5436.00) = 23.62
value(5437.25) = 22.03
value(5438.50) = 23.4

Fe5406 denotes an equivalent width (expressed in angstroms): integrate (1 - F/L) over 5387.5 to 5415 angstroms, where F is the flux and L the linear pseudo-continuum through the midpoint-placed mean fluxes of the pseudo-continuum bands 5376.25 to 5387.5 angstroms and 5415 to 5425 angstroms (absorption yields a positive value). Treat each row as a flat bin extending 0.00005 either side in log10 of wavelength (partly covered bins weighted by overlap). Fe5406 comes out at 2.38 angstroms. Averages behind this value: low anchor 25.3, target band 22.5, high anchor 24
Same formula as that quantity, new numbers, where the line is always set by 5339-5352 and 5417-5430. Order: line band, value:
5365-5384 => -0.72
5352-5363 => -0.23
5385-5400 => 0.43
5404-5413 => -0.25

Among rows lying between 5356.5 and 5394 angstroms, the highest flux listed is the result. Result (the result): 28.19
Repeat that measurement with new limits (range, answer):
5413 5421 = 26.04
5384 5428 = 28.45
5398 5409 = 23.09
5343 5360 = 24.88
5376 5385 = 25.79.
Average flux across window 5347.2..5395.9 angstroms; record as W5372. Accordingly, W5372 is 23.1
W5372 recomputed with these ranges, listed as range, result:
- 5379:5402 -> 22.8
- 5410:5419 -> 25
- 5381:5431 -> 23.3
